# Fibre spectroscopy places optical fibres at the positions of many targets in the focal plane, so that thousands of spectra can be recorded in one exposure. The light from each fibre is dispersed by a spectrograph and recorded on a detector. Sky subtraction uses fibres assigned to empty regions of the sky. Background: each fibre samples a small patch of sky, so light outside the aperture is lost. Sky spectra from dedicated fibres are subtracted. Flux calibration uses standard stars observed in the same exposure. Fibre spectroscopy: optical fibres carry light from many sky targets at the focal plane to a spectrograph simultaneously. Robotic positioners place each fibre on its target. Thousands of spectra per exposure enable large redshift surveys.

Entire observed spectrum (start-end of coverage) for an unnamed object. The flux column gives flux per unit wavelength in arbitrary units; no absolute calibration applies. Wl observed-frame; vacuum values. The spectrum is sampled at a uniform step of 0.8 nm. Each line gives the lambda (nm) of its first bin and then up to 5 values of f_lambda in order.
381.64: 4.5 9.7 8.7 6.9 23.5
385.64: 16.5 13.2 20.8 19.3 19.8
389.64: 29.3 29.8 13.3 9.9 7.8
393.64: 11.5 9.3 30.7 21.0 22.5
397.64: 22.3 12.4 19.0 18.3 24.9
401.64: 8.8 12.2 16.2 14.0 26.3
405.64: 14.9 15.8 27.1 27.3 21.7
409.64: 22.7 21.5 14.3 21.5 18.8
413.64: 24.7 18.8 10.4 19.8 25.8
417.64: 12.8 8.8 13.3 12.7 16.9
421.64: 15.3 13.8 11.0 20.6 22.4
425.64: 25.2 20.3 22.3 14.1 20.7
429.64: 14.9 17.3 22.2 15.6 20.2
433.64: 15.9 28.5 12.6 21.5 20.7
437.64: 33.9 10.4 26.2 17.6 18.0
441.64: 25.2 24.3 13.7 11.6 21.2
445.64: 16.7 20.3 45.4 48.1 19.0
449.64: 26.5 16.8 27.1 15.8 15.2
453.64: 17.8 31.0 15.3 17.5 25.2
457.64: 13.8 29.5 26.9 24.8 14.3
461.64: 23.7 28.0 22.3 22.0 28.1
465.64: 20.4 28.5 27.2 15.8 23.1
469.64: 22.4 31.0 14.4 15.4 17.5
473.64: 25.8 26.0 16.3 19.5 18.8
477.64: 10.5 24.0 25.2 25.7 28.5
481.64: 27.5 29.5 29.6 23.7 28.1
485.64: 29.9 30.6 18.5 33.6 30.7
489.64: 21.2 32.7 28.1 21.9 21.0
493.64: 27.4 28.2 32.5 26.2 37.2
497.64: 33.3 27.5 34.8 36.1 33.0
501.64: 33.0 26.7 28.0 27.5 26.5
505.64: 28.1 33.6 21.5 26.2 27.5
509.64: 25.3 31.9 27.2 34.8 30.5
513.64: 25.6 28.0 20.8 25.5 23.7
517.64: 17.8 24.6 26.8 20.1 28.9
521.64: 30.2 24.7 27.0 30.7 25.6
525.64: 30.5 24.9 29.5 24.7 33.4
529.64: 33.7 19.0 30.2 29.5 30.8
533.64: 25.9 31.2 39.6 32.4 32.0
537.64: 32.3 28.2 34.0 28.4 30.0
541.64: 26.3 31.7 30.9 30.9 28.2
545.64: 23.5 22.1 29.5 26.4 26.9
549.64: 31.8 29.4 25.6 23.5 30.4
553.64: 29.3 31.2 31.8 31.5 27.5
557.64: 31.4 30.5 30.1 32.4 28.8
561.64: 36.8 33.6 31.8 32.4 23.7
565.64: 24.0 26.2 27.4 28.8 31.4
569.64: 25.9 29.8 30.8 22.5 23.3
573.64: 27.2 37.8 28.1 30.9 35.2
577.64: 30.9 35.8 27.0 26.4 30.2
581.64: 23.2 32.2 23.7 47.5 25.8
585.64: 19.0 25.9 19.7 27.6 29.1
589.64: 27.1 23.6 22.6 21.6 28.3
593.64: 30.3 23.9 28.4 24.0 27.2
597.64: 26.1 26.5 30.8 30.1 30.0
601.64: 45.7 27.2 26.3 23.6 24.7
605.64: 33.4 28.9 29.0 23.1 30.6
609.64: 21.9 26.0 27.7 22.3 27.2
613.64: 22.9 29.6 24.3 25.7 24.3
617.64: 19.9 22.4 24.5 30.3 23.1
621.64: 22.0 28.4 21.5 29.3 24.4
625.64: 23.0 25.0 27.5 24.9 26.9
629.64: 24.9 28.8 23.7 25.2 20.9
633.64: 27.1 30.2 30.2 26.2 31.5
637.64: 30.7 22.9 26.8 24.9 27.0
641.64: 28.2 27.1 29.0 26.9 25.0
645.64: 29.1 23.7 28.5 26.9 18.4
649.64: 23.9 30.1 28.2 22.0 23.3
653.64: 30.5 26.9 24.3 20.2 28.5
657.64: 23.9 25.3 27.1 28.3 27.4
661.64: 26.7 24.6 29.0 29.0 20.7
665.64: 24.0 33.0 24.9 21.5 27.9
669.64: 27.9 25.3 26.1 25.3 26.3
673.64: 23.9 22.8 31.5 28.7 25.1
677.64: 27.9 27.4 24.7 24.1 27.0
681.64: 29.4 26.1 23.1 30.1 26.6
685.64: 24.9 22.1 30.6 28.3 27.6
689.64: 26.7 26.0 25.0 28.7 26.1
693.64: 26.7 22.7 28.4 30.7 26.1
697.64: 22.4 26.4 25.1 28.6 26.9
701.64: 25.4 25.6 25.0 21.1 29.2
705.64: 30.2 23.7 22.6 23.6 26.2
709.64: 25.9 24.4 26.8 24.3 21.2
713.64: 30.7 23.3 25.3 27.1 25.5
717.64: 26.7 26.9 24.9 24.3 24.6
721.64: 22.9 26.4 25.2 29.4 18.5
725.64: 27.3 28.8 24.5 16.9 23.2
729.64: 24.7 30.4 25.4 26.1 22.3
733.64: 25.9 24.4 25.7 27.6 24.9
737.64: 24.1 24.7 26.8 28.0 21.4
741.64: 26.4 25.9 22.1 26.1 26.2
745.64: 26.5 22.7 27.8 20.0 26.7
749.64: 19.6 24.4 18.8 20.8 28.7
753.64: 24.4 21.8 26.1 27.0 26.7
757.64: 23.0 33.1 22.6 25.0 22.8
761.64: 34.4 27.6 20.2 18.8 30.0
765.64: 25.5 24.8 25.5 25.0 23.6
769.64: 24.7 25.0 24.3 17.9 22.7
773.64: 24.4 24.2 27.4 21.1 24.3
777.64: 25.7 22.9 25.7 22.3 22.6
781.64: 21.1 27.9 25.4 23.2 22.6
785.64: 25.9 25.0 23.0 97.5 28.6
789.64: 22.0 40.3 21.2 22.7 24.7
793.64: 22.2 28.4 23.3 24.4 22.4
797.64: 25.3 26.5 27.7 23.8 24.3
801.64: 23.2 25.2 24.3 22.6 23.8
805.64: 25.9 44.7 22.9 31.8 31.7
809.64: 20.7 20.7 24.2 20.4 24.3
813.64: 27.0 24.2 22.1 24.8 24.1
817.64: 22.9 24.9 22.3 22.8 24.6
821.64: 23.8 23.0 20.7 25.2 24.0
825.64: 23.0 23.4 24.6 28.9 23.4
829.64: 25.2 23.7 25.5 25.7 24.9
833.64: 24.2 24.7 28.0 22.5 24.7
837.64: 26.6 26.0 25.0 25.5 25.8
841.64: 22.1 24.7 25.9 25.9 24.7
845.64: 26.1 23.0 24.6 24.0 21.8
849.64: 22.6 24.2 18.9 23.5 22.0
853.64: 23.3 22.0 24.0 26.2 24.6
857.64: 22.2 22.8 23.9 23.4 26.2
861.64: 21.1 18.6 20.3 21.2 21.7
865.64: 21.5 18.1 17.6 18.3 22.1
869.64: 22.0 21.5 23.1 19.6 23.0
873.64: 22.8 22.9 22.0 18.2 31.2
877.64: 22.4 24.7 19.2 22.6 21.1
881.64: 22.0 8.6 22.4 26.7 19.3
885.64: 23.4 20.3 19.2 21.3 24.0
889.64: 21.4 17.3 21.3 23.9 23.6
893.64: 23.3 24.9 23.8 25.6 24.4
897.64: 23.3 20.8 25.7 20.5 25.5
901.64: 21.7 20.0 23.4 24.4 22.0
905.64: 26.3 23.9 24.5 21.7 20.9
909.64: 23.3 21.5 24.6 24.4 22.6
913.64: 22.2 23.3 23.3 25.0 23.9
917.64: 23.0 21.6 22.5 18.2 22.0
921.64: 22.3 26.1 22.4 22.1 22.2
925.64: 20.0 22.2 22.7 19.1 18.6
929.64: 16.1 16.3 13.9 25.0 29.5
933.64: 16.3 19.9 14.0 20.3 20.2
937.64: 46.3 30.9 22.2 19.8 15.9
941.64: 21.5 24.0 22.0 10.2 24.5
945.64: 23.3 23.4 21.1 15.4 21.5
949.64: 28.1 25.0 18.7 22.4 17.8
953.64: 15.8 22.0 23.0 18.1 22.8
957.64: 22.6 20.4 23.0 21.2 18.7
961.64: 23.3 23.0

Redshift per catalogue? 0.201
